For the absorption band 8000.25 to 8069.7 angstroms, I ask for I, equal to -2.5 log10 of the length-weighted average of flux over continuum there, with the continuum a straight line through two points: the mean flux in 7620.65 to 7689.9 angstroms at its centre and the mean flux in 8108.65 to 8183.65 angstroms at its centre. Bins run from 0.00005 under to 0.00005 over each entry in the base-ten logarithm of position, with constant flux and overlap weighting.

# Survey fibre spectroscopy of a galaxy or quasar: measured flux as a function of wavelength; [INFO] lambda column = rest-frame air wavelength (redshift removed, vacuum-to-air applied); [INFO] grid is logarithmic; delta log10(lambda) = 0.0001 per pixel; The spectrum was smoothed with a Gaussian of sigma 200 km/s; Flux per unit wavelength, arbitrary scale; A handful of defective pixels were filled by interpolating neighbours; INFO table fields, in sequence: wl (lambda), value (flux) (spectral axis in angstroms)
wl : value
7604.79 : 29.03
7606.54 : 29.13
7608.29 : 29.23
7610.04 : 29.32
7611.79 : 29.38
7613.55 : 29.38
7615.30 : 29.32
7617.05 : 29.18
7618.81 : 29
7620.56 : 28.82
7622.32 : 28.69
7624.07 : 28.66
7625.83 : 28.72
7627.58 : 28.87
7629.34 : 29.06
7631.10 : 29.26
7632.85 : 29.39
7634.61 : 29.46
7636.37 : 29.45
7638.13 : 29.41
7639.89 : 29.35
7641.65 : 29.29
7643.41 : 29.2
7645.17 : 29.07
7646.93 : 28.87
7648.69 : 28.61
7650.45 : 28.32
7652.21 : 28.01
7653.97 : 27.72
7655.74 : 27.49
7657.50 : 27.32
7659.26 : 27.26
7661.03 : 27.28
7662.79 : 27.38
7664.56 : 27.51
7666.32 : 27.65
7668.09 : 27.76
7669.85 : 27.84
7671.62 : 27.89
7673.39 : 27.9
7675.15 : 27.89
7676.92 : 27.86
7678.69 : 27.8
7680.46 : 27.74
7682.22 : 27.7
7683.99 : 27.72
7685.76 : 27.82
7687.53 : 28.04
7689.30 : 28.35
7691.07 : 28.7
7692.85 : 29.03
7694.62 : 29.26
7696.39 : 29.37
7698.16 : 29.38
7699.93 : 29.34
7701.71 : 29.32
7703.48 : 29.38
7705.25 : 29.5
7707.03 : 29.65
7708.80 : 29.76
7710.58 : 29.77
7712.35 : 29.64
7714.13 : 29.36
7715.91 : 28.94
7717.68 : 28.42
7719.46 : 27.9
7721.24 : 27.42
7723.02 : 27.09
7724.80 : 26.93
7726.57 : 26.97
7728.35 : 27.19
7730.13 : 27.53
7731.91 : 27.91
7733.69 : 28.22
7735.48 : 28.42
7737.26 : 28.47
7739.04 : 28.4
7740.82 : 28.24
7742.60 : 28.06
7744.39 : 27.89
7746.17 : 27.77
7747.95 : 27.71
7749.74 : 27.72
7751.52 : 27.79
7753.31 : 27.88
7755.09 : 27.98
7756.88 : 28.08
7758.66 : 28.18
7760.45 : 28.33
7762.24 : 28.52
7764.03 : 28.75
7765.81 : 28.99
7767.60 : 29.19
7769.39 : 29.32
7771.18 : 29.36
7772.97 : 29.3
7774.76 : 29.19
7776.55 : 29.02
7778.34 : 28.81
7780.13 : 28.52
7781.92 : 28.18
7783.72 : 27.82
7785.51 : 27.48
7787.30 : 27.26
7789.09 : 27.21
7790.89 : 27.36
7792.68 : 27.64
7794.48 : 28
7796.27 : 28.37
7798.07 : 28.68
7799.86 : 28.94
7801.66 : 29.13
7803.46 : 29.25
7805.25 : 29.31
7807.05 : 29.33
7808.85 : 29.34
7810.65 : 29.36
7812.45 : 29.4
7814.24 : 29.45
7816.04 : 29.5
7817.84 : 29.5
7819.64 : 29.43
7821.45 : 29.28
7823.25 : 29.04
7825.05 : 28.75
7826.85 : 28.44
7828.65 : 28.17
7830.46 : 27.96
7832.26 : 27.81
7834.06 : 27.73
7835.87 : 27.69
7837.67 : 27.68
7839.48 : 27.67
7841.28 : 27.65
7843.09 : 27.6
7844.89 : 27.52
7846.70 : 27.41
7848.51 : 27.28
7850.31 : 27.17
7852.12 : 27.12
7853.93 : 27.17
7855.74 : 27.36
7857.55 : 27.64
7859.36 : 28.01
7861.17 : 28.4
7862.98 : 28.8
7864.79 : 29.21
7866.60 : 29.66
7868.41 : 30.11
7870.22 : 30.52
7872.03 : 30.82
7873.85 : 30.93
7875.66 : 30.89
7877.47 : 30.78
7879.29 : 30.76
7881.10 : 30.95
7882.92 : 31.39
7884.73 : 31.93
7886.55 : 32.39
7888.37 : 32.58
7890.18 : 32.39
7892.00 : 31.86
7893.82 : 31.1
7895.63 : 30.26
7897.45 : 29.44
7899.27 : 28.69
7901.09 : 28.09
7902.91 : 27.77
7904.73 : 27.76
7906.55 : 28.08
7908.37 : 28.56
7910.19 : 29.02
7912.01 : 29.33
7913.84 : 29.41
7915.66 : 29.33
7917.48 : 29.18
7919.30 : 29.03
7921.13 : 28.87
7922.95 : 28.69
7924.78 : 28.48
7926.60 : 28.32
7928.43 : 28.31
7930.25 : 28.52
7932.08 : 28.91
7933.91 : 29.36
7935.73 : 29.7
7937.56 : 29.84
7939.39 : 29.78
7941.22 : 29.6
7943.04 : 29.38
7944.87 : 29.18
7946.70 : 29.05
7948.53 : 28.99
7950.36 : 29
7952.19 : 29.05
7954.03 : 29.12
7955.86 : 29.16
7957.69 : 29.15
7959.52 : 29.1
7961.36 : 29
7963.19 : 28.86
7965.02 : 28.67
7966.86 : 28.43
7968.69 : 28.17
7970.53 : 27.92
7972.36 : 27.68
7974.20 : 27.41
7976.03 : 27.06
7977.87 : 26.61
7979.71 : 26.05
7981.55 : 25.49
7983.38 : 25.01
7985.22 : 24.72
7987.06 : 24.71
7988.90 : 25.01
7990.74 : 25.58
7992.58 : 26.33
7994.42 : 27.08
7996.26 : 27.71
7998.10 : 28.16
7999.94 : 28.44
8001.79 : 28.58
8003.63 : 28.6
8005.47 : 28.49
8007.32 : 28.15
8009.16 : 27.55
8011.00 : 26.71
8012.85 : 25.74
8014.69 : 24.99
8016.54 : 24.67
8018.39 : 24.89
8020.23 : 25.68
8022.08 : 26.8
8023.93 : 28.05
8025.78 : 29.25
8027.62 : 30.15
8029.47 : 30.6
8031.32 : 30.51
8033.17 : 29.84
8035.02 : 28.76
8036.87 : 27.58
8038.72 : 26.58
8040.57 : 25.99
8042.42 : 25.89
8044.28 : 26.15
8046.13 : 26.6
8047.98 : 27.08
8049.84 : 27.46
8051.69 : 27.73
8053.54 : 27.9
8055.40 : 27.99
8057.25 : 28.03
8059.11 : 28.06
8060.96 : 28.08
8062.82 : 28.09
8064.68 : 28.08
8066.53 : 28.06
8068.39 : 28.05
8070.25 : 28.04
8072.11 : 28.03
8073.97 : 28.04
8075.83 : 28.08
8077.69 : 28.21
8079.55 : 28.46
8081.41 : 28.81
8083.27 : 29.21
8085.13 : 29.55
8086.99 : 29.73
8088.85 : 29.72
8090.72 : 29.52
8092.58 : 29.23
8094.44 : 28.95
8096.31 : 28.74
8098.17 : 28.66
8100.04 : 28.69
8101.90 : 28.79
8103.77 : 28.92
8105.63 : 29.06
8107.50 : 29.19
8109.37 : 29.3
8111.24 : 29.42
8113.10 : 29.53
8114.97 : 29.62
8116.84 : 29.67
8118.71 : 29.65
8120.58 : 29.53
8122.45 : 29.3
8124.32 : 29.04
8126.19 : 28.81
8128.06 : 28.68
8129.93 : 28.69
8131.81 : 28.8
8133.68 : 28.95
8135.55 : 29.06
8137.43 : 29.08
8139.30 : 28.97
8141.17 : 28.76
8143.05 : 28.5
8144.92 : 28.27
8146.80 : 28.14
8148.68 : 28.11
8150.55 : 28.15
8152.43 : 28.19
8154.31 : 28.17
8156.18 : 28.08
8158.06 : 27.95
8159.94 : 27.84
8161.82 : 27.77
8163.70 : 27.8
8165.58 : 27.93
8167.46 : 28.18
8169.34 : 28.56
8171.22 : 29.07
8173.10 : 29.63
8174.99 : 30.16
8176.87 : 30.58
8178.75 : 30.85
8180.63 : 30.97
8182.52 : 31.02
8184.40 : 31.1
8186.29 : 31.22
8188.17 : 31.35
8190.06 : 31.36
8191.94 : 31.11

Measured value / 0.05 mag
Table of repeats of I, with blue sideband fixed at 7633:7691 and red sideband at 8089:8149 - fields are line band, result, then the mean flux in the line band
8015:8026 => 0.101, 26.3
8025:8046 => 0.024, 28.2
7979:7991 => 0.144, 25.2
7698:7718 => -0.043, 29.4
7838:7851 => 0.039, 27.5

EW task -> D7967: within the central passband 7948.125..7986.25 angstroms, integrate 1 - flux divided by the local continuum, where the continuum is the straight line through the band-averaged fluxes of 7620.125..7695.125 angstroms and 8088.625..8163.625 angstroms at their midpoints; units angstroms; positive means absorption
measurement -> 1.12 angstroms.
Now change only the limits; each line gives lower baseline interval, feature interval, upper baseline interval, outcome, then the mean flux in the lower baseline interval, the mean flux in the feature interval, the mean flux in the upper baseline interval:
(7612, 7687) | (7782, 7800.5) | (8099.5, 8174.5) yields 0.41 angstroms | 28.4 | 27.9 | 28.8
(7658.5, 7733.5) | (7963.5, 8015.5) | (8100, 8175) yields 2.92 angstroms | 28.3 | 27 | 28.8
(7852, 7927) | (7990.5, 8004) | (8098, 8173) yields 0.74 angstroms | 29.6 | 27.6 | 28.7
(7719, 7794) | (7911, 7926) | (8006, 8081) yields -0.64 angstroms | 28.1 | 29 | 27.6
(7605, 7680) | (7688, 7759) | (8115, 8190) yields 0.54 angstroms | 28.5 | 28.4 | 29.1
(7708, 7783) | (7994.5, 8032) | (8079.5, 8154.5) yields 1.50 angstroms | 28.4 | 27.7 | 29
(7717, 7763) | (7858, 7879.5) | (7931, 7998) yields -1.48 angstroms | 27.9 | 29.8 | 27.9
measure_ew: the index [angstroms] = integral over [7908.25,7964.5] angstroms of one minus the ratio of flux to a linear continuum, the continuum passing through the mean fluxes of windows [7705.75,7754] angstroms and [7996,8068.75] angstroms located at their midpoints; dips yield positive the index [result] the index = -2.6 angstroms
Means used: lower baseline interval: 28.2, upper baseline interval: 27.6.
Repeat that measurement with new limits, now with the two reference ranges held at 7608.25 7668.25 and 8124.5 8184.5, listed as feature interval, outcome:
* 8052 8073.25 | 0.6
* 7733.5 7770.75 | 0.5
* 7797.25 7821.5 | -0.5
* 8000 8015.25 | 0.7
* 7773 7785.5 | 0.1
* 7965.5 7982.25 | 0.9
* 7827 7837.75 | 0.3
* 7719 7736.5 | 0.7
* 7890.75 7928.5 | -0.4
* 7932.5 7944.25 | -0.3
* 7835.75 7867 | 1.0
